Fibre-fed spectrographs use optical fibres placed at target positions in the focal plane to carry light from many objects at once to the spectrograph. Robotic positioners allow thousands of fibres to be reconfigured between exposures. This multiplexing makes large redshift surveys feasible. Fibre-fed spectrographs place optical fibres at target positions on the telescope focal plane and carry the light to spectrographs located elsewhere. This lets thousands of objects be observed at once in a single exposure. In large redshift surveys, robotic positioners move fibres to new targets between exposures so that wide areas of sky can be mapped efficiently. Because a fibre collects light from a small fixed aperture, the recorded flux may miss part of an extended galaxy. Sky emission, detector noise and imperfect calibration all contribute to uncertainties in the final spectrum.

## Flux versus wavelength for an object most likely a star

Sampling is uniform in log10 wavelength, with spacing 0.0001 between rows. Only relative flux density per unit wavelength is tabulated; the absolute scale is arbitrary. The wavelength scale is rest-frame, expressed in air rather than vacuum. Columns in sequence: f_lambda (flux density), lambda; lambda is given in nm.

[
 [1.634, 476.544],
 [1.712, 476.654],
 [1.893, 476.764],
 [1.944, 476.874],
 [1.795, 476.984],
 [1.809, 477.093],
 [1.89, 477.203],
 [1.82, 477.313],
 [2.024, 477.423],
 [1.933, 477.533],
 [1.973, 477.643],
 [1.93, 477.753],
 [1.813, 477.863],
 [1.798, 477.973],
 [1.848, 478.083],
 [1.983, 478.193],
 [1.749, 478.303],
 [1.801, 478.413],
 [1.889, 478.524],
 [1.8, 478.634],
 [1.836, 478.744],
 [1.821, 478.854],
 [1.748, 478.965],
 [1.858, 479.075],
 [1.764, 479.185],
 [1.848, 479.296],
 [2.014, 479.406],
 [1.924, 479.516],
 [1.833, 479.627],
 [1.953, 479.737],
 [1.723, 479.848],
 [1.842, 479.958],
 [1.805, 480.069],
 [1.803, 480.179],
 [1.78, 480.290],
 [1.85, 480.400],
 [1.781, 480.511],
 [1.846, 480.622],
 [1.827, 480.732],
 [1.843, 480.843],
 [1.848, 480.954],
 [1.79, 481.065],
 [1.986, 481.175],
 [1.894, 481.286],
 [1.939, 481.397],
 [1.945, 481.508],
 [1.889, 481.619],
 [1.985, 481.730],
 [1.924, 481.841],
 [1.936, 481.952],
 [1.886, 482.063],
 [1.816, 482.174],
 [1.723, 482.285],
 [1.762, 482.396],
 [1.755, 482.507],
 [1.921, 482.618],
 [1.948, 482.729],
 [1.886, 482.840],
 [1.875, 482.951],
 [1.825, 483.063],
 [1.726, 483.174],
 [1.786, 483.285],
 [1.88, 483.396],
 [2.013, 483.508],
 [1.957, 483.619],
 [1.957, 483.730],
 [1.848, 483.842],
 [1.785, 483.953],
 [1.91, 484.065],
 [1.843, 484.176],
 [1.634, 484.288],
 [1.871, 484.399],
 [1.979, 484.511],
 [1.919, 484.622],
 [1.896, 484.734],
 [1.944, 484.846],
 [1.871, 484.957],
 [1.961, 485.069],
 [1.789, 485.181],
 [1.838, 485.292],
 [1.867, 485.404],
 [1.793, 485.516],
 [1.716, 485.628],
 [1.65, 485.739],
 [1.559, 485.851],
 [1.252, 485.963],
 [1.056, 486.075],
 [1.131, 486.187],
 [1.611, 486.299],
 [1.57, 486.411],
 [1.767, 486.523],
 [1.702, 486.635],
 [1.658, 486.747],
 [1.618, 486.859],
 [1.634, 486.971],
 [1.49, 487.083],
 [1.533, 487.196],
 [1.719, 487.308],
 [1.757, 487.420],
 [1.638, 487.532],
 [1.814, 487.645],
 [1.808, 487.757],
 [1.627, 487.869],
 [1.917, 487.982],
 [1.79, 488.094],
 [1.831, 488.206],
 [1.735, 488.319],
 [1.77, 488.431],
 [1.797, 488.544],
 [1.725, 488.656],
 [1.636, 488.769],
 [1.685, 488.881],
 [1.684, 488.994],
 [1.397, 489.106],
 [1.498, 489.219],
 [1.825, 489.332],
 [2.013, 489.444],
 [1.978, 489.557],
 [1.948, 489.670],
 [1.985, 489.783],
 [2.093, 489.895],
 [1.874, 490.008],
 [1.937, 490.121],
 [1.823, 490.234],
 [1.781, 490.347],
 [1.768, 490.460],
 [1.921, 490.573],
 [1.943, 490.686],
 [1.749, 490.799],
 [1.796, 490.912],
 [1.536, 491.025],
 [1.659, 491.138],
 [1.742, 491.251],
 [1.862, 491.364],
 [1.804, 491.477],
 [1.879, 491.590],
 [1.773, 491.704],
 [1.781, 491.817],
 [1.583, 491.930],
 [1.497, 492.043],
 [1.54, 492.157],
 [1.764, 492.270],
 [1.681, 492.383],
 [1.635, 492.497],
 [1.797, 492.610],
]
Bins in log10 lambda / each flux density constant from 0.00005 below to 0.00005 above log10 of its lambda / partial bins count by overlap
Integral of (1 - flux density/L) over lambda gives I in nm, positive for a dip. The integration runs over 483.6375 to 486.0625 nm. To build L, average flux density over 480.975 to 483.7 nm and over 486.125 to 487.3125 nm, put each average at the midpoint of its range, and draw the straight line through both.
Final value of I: -0.12 nm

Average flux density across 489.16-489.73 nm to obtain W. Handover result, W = 1.85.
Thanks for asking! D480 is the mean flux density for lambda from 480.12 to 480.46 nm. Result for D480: 1.81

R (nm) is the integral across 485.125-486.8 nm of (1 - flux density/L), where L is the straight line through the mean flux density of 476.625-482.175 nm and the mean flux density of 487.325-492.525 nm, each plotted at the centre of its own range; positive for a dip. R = 0.192 nm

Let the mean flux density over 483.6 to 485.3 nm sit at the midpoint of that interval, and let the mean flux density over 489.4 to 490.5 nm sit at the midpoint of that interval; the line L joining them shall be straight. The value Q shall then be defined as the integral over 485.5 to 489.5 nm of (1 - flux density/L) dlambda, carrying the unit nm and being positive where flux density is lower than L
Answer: 0.53 nm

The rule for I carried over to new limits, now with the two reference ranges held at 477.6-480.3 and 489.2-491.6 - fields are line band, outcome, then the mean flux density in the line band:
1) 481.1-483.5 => -0.04 nm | 1.87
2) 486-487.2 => 0.21 nm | 1.52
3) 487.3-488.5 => 0.05 nm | 1.77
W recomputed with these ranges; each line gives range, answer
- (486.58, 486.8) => 1.68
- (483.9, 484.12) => 1.84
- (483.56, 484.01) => 1.89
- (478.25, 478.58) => 1.81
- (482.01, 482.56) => 1.79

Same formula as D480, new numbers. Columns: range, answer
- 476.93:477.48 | 1.87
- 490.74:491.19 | 1.69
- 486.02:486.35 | 1.26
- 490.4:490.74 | 1.87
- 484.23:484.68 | 1.85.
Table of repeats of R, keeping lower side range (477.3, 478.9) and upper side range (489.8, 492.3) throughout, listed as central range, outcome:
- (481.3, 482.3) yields -0.03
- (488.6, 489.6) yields 0.05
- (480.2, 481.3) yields 0.01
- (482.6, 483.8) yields -0.03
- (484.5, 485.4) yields -0.04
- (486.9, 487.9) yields 0.08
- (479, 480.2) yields 0.01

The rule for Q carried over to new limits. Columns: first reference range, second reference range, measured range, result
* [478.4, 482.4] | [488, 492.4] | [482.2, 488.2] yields 0.21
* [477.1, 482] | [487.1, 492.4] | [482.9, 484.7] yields -0.04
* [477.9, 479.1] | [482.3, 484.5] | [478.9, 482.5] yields -0.03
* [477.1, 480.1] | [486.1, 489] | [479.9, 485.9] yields -0.28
